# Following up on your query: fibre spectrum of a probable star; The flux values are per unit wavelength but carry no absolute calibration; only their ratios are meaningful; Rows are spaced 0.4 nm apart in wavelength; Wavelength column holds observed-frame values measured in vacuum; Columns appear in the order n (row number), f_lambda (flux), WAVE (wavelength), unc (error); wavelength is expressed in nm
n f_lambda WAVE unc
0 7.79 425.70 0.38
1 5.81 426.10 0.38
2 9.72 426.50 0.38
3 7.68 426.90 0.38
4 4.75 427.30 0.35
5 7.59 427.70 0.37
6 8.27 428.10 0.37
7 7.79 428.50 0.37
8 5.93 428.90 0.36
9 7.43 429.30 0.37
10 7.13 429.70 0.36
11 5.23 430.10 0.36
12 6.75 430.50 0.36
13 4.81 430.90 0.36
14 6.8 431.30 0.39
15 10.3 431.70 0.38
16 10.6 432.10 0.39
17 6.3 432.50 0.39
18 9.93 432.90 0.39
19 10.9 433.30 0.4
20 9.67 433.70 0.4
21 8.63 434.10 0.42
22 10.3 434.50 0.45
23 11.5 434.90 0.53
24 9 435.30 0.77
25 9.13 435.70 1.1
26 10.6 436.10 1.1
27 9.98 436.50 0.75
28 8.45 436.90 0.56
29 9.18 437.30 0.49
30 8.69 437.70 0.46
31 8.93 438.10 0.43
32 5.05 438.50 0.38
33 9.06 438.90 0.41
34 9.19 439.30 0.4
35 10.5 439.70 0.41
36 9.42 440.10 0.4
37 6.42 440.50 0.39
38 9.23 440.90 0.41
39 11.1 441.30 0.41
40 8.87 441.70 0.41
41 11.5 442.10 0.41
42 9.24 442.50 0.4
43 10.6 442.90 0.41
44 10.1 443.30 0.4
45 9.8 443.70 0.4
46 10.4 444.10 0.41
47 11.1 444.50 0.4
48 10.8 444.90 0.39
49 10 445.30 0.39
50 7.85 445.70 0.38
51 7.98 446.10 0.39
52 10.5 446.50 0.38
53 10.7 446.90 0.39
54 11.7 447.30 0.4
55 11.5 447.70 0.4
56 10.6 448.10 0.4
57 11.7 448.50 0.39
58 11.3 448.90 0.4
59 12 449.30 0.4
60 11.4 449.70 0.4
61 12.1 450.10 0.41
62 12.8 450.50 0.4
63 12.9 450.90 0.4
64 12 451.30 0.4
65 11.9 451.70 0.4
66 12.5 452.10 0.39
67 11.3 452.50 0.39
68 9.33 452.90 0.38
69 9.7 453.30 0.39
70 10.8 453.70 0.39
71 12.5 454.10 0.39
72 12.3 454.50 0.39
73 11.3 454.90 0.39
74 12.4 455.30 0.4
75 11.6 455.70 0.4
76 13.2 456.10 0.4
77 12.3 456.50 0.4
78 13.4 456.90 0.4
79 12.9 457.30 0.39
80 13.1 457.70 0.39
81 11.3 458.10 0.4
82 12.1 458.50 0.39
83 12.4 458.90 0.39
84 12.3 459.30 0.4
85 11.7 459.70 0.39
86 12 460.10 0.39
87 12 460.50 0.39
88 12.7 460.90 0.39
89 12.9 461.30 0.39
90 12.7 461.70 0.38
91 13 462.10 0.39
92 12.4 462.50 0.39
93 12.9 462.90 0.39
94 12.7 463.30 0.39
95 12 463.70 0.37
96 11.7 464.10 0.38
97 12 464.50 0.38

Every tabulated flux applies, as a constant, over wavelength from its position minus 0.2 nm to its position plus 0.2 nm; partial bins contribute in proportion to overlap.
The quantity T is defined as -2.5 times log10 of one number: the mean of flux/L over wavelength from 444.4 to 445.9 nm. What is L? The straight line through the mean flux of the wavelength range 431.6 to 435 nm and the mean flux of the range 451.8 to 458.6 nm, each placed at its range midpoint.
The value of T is 0.11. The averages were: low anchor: 9.73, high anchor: 11.9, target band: 9.86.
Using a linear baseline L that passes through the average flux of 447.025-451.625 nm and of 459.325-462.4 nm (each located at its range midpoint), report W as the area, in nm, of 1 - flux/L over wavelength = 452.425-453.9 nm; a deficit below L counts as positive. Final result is 0.22 nm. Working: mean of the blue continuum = 11.8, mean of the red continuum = 12.4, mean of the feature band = 10.2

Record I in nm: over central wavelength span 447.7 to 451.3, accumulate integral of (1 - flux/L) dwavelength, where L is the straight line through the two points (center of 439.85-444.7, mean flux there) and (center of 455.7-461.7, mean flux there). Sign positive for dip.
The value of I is -0.28 nm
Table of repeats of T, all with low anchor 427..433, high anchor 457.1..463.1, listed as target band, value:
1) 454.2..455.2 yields -0.040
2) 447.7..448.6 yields -0.079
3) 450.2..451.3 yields -0.167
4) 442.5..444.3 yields -0.061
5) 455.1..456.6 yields -0.061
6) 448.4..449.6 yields -0.109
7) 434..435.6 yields -0.218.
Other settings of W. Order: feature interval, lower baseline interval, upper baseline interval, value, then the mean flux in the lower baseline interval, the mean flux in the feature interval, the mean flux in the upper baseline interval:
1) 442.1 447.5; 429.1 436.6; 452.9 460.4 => 0.12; 8.67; 10.1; 12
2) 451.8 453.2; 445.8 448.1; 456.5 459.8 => 0.05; 10.4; 11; 12.4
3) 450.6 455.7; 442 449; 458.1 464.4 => -0.13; 10.4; 11.6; 12.3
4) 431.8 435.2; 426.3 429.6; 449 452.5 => -0.47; 7.39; 9.72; 12.1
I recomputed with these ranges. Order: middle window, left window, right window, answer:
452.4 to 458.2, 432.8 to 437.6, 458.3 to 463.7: 0.00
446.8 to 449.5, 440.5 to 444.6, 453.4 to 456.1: -0.14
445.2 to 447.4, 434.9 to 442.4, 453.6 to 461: 0.16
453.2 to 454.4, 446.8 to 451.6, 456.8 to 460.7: 0.08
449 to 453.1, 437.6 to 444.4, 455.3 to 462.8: -0.28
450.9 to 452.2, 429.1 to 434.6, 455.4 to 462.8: -0.11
